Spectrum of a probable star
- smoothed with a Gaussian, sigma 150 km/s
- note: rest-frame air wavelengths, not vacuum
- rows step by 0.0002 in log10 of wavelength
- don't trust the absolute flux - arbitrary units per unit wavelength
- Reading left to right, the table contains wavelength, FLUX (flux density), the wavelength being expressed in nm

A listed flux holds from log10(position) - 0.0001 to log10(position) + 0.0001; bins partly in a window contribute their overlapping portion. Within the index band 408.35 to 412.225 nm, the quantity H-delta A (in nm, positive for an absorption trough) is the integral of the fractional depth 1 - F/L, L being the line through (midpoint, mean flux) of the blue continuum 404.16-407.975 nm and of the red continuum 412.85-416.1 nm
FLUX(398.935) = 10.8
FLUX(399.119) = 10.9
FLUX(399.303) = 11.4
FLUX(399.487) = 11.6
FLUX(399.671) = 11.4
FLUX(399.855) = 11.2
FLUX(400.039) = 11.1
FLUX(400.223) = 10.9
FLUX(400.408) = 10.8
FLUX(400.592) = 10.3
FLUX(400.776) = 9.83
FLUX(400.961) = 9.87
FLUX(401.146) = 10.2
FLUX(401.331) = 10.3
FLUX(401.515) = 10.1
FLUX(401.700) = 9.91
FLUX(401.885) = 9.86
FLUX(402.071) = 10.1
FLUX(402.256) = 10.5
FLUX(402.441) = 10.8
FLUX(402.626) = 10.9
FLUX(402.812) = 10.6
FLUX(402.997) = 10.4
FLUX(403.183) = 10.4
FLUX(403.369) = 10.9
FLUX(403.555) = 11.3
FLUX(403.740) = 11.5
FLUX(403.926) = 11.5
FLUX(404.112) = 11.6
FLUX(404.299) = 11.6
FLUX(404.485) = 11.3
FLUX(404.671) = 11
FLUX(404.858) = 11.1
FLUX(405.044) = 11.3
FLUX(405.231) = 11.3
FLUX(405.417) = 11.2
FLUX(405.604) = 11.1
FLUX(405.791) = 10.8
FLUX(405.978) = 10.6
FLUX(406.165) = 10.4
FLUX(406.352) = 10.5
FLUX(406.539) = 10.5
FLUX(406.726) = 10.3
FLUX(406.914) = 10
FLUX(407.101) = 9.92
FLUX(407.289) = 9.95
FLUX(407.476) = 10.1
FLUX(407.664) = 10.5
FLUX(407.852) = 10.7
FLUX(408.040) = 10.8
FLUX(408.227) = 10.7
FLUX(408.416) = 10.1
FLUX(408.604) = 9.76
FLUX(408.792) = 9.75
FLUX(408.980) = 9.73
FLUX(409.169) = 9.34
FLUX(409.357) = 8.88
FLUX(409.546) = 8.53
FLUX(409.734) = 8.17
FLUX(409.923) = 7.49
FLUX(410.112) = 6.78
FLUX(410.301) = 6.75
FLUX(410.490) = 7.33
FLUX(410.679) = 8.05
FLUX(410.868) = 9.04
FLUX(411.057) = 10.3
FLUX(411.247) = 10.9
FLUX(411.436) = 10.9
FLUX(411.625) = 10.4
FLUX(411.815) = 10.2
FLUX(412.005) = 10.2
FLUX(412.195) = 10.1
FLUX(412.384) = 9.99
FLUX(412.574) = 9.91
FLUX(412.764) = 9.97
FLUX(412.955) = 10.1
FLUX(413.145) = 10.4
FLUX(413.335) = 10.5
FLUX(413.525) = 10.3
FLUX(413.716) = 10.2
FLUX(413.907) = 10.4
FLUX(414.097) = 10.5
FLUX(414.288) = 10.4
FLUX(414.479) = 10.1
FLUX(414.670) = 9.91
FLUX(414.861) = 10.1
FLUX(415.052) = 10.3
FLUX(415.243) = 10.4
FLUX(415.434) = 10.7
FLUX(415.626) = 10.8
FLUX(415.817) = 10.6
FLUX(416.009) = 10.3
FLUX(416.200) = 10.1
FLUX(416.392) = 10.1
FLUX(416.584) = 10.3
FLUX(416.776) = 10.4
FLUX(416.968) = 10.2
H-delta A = 0.51 nm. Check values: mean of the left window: 10.7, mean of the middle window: 9.16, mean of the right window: 10.3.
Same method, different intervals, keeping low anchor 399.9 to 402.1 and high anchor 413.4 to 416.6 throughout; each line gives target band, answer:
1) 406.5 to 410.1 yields 0.225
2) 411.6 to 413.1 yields 0.031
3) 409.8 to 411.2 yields 0.305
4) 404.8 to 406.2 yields -0.094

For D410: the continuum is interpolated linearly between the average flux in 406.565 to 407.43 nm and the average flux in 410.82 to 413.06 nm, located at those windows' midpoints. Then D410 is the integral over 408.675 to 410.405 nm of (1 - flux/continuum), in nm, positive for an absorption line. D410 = 0.30 nm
